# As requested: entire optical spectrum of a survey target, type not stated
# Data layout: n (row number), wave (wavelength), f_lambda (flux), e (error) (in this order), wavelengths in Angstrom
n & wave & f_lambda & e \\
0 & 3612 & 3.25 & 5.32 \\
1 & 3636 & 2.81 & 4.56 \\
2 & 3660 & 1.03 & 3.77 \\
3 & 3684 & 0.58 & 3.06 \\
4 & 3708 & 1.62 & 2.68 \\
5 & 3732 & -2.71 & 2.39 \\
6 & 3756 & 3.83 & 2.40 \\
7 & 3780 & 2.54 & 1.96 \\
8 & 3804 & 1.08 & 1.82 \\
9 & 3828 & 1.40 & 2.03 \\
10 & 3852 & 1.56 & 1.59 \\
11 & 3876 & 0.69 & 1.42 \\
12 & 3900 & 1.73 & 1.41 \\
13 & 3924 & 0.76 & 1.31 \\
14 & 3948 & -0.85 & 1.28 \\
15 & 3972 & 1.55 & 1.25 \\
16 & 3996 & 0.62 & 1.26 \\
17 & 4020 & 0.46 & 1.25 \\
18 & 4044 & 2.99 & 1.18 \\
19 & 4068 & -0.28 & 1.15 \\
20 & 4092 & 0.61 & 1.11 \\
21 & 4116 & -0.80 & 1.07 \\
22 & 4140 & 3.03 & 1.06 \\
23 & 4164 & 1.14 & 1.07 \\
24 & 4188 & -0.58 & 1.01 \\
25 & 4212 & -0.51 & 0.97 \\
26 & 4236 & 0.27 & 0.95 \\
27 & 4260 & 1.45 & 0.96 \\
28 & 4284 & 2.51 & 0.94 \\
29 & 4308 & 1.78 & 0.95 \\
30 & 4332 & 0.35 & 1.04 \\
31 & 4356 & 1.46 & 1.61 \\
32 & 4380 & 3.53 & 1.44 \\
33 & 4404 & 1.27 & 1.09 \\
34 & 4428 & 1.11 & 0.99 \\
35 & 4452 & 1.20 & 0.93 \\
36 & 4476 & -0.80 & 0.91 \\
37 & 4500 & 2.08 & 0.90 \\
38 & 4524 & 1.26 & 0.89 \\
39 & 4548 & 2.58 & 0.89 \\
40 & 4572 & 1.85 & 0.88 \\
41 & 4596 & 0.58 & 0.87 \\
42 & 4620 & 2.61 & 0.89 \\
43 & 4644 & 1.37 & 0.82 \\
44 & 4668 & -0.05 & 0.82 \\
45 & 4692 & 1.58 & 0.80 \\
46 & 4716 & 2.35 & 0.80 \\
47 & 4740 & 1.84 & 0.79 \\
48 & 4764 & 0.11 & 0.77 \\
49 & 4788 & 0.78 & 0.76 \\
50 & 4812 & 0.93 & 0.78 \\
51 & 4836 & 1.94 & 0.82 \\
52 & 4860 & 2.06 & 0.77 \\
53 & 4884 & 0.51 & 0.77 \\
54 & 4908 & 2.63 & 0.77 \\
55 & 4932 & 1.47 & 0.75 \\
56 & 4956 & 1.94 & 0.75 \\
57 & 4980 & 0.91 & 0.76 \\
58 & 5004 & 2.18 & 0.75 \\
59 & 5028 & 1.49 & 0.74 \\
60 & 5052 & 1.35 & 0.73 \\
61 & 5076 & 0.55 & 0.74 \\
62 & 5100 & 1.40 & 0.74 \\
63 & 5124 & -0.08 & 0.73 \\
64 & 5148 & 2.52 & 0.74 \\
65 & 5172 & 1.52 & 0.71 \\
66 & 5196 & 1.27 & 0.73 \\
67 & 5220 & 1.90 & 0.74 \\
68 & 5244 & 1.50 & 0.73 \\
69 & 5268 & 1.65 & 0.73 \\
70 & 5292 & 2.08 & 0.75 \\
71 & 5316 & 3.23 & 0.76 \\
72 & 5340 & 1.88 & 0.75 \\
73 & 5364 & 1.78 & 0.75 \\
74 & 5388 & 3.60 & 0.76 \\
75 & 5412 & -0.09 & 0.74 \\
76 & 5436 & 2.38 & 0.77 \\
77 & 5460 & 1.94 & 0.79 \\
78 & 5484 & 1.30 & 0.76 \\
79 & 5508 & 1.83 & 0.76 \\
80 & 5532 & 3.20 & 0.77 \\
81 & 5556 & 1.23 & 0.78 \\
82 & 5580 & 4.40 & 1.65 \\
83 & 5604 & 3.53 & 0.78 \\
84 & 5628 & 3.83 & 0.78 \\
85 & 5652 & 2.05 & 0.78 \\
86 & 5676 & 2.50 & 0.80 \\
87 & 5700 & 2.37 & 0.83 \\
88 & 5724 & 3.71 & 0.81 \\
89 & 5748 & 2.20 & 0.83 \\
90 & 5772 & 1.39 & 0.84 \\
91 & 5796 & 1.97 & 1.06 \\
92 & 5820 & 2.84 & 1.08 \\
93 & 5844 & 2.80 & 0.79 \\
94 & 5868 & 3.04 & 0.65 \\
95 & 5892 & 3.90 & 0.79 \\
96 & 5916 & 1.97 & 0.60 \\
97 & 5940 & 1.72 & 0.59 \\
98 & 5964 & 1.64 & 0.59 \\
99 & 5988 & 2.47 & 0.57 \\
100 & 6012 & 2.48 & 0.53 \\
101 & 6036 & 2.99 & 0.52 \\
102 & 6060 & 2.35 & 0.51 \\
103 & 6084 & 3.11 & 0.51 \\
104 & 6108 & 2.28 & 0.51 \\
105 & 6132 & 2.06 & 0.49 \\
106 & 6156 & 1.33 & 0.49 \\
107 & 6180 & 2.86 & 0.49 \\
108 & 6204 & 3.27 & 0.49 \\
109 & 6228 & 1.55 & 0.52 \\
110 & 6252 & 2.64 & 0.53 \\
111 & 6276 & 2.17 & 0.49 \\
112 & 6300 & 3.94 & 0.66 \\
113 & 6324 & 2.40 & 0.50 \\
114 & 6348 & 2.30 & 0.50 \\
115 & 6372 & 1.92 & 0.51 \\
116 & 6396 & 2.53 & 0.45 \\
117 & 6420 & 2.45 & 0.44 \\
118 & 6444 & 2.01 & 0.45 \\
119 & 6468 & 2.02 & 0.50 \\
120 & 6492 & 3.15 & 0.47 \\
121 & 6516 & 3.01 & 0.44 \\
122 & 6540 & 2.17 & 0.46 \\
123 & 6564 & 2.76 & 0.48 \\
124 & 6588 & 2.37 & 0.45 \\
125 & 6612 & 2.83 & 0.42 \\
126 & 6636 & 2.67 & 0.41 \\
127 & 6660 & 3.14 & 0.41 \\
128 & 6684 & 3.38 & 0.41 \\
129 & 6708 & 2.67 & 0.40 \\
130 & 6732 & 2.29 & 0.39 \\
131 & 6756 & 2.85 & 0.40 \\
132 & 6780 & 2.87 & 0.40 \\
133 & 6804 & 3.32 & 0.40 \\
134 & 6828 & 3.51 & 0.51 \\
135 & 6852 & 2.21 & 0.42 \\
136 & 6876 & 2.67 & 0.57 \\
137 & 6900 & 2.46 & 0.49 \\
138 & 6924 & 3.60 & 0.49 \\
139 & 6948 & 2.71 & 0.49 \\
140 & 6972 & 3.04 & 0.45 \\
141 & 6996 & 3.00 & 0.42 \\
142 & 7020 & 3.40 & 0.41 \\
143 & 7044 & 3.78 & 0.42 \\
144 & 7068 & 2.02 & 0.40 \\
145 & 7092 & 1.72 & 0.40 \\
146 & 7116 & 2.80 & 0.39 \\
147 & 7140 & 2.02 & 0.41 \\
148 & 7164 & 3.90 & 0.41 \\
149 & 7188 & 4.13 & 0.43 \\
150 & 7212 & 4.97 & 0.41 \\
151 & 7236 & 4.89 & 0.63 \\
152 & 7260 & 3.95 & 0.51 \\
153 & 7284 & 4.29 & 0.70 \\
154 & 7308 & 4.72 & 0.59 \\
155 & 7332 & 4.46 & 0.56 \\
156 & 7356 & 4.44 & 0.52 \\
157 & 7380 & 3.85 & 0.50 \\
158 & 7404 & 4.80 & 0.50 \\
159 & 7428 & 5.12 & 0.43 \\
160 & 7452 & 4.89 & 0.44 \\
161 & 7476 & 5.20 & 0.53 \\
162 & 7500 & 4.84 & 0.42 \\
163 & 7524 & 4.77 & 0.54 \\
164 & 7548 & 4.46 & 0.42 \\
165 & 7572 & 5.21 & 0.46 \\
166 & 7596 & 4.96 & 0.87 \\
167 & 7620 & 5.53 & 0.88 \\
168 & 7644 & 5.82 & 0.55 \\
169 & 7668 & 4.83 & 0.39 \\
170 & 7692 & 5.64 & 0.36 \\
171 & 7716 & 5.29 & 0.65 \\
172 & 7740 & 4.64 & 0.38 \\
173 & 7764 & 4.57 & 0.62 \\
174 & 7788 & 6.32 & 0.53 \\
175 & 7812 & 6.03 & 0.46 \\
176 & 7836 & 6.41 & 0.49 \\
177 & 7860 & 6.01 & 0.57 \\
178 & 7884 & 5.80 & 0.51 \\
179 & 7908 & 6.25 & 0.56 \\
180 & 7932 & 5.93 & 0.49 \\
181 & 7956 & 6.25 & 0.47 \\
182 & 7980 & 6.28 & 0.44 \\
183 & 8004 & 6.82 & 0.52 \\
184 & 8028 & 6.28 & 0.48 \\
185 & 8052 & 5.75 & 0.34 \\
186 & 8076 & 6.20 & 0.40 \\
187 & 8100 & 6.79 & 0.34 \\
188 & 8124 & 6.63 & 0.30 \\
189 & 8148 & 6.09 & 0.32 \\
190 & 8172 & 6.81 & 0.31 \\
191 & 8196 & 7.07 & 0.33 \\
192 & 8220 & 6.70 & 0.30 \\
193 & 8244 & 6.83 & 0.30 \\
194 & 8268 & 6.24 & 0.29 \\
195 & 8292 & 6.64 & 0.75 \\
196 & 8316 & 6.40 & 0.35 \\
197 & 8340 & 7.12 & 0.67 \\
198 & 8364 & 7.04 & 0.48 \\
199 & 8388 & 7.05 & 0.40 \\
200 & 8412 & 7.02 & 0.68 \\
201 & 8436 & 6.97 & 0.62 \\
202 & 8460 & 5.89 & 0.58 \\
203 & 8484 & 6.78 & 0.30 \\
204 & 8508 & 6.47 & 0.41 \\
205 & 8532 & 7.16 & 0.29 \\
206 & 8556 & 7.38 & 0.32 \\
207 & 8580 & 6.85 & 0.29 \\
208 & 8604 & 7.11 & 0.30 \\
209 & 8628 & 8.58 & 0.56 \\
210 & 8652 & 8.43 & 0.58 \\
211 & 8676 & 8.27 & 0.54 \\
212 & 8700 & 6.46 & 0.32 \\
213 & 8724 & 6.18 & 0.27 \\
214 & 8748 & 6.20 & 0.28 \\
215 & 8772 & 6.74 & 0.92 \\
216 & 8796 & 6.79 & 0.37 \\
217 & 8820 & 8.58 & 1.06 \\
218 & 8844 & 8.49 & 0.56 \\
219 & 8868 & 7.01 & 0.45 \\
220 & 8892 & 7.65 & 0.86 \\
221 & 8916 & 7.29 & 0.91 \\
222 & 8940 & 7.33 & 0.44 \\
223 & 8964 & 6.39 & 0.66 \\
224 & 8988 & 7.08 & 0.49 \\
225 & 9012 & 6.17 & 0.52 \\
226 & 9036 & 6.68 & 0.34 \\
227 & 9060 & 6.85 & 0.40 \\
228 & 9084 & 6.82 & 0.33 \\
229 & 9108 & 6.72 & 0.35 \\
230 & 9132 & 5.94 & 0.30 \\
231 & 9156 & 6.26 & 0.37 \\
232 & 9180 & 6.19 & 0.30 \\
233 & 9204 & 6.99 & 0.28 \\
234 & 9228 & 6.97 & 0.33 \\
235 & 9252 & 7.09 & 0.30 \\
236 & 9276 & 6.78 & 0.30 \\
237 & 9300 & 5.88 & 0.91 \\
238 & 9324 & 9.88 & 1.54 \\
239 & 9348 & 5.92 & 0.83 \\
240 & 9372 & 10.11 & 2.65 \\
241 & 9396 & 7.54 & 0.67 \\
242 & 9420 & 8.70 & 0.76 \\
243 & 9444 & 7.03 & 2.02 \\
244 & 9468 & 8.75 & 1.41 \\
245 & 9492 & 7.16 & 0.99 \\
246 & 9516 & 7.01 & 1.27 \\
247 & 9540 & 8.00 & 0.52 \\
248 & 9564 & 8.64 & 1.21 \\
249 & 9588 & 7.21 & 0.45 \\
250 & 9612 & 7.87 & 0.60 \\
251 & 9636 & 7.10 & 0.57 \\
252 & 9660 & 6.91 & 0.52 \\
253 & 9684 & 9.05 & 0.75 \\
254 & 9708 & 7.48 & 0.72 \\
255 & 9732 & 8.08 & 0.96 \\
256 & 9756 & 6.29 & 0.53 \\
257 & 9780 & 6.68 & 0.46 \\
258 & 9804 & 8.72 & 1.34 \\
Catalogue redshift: 0.80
